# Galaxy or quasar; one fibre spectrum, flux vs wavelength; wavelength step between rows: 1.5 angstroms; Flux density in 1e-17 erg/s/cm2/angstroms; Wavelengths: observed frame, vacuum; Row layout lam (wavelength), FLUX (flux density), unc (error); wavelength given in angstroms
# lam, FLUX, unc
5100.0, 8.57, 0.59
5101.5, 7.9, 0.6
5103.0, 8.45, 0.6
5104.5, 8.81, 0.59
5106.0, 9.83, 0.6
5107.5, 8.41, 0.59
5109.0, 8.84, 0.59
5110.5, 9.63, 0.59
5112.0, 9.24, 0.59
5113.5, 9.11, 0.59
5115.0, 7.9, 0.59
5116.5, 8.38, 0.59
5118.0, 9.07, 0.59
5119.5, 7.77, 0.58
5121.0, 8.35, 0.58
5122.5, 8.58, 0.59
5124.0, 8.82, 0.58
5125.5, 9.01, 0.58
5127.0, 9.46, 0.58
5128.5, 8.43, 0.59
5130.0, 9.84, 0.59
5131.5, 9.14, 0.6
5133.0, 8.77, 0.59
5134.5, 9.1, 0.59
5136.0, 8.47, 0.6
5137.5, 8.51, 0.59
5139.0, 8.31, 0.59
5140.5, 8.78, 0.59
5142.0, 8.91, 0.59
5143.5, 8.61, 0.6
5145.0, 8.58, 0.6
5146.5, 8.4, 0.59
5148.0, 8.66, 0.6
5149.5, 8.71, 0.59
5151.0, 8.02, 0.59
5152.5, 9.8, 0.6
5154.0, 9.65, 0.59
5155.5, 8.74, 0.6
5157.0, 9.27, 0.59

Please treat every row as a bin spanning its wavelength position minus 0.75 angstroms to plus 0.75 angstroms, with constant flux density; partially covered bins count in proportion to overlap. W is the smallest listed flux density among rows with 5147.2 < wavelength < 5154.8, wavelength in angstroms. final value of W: 8.02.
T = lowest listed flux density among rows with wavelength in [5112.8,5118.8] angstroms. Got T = 7.9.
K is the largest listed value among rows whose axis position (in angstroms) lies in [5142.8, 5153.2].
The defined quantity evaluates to 9.8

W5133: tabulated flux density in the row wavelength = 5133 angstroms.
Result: 8.77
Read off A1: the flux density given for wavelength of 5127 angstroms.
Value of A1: 9.46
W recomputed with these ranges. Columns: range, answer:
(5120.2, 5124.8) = 8.35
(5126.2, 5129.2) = 8.43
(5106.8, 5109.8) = 8.41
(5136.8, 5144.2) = 8.31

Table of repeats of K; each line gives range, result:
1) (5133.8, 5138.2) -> 9.1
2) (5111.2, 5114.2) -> 9.24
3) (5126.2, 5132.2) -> 9.84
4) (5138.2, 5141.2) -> 8.78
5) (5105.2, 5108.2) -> 9.83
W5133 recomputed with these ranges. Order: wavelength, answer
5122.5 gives 8.58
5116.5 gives 8.38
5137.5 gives 8.51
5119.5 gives 7.77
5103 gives 8.45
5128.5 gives 8.43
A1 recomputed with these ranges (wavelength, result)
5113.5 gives 9.11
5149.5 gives 8.71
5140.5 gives 8.78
